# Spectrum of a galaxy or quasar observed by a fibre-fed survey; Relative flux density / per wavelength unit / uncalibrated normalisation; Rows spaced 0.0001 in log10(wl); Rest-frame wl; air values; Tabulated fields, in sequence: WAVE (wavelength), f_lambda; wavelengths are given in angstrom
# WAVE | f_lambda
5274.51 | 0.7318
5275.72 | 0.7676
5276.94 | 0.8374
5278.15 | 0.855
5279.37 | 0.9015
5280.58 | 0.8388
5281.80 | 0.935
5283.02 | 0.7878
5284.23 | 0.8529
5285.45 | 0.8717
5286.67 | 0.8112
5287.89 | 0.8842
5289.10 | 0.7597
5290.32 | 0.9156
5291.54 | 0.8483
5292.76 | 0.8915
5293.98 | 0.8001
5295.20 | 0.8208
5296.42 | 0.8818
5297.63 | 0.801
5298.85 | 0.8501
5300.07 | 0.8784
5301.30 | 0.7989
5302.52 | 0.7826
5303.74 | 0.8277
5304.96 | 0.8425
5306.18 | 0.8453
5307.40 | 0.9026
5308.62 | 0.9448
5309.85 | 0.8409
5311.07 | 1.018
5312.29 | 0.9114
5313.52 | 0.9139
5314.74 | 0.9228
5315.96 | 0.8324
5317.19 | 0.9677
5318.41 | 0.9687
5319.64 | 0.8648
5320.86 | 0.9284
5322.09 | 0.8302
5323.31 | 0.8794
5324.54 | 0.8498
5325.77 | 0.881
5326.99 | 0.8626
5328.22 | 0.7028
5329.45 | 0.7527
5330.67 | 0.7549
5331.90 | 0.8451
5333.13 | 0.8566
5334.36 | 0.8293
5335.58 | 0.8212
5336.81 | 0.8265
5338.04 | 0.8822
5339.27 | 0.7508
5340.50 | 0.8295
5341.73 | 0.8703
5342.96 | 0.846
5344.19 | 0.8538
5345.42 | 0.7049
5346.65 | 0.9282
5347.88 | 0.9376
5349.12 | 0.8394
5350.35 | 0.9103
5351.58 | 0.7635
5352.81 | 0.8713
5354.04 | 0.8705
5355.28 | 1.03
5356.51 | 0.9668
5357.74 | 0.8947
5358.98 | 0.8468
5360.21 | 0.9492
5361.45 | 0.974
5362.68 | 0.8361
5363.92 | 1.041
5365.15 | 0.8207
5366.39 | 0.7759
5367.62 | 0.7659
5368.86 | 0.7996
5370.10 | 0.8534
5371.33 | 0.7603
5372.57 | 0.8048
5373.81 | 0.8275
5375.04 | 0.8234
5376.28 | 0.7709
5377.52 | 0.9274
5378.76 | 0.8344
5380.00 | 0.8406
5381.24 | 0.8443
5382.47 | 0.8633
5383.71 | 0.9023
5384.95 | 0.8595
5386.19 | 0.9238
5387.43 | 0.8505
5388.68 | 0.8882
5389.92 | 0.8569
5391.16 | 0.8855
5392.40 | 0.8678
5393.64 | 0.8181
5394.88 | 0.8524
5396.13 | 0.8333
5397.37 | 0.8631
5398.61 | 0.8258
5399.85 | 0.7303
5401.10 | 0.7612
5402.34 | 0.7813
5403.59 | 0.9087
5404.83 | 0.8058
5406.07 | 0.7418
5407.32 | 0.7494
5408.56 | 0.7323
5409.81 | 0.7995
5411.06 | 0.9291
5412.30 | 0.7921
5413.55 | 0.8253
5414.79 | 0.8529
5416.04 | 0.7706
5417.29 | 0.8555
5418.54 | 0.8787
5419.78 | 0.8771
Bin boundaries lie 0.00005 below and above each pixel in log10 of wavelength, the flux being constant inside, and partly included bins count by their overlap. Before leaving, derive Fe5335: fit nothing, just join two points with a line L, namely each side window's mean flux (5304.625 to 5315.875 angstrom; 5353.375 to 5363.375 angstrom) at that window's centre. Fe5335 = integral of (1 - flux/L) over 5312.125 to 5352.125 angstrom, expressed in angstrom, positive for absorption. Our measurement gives 2.62 angstrom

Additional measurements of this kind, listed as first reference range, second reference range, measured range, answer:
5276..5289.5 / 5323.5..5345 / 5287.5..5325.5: -1.6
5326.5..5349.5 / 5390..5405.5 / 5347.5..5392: -2.1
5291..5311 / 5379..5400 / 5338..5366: -0.8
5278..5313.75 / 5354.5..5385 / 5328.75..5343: 0.7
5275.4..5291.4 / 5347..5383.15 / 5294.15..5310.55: 0.1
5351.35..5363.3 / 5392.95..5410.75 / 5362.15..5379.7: 0.8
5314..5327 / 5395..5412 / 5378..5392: -0.7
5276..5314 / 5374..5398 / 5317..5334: 0.2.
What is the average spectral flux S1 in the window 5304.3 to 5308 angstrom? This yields 0.864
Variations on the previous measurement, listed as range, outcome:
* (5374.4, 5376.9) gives 0.799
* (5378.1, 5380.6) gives 0.838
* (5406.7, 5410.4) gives 0.76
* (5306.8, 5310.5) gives 0.897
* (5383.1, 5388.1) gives 0.882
